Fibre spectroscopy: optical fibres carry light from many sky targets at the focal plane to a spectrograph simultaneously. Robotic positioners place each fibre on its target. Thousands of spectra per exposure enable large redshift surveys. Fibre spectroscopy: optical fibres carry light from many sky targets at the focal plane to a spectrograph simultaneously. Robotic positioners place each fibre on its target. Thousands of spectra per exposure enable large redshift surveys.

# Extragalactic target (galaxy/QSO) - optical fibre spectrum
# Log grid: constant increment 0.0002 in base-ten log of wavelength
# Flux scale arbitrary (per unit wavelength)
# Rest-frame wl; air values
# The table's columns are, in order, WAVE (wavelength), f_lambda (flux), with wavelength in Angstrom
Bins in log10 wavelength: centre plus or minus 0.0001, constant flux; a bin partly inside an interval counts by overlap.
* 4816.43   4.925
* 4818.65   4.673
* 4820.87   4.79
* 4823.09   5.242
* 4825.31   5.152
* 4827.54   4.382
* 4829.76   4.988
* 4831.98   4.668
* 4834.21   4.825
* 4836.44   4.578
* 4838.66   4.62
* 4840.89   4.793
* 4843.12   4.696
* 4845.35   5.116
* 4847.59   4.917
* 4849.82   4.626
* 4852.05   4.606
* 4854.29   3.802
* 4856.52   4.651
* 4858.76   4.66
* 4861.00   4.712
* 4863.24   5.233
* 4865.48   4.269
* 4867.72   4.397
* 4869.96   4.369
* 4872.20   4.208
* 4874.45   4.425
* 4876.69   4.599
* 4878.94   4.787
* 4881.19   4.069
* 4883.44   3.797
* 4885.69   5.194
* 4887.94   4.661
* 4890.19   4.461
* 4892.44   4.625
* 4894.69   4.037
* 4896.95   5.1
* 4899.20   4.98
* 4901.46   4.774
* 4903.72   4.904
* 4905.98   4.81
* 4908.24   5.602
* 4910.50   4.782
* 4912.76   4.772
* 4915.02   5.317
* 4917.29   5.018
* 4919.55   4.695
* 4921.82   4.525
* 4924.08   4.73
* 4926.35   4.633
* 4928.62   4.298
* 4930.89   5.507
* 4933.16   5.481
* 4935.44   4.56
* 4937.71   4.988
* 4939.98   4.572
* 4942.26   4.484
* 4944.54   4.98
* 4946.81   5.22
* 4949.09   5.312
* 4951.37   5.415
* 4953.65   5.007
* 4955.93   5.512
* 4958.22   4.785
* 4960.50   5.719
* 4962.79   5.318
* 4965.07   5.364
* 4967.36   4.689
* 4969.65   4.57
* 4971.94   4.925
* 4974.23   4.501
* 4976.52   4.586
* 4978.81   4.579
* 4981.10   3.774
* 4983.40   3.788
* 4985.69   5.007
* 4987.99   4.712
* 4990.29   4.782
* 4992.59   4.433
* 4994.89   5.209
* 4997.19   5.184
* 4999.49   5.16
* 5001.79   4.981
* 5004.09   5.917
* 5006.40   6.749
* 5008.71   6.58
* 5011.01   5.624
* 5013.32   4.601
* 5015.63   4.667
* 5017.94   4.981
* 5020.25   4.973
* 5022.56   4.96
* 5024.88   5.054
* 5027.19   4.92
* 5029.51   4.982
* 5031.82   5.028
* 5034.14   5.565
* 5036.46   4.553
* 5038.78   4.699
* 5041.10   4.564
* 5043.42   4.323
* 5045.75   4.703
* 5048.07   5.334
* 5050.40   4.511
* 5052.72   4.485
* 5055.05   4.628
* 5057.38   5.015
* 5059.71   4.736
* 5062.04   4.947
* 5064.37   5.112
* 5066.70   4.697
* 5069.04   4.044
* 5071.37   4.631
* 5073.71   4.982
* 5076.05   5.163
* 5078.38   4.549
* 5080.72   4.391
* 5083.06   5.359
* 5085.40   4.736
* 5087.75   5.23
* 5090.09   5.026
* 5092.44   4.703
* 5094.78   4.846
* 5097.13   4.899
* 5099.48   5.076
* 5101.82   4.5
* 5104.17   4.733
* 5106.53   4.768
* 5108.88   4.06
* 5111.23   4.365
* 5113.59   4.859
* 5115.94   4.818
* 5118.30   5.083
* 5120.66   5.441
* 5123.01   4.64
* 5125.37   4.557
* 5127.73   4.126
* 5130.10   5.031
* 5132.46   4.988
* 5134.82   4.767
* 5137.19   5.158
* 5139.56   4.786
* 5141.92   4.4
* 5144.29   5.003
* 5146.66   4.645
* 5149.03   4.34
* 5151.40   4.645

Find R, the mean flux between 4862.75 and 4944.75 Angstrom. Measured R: 4.71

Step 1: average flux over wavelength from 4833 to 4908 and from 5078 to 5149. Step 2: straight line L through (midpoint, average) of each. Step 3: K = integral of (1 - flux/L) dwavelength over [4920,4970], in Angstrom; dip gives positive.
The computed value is -3.4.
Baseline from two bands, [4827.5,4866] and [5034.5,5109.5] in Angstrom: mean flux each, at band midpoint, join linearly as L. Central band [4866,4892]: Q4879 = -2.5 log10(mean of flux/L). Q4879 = 0.06 mag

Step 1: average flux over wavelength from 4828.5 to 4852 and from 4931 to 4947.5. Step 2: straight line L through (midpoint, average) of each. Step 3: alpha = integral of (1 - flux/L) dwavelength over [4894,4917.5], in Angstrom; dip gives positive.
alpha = -0.3 Angstrom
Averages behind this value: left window 4.77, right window 4.93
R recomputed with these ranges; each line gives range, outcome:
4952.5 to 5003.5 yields 4.86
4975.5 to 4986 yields 4.29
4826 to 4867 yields 4.68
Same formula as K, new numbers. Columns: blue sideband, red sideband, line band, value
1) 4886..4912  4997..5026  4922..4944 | 0.8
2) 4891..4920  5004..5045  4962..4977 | 0.5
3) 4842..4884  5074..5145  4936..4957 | -1.9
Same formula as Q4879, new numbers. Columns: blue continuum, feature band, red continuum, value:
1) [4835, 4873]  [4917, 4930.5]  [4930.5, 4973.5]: 0.06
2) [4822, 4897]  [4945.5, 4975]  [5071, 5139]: -0.09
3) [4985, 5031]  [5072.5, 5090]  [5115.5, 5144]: 0.01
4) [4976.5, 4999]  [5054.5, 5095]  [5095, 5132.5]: -0.03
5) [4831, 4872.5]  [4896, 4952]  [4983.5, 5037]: -0.02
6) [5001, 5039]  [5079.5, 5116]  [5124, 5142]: 0.03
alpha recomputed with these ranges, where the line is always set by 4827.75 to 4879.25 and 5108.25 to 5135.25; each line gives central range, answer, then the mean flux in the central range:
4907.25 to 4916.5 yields -0.9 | 5.11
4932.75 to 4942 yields -0.3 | 4.81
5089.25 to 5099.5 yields -0.3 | 4.89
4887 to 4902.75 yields -0.1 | 4.67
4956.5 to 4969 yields -1.3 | 5.16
